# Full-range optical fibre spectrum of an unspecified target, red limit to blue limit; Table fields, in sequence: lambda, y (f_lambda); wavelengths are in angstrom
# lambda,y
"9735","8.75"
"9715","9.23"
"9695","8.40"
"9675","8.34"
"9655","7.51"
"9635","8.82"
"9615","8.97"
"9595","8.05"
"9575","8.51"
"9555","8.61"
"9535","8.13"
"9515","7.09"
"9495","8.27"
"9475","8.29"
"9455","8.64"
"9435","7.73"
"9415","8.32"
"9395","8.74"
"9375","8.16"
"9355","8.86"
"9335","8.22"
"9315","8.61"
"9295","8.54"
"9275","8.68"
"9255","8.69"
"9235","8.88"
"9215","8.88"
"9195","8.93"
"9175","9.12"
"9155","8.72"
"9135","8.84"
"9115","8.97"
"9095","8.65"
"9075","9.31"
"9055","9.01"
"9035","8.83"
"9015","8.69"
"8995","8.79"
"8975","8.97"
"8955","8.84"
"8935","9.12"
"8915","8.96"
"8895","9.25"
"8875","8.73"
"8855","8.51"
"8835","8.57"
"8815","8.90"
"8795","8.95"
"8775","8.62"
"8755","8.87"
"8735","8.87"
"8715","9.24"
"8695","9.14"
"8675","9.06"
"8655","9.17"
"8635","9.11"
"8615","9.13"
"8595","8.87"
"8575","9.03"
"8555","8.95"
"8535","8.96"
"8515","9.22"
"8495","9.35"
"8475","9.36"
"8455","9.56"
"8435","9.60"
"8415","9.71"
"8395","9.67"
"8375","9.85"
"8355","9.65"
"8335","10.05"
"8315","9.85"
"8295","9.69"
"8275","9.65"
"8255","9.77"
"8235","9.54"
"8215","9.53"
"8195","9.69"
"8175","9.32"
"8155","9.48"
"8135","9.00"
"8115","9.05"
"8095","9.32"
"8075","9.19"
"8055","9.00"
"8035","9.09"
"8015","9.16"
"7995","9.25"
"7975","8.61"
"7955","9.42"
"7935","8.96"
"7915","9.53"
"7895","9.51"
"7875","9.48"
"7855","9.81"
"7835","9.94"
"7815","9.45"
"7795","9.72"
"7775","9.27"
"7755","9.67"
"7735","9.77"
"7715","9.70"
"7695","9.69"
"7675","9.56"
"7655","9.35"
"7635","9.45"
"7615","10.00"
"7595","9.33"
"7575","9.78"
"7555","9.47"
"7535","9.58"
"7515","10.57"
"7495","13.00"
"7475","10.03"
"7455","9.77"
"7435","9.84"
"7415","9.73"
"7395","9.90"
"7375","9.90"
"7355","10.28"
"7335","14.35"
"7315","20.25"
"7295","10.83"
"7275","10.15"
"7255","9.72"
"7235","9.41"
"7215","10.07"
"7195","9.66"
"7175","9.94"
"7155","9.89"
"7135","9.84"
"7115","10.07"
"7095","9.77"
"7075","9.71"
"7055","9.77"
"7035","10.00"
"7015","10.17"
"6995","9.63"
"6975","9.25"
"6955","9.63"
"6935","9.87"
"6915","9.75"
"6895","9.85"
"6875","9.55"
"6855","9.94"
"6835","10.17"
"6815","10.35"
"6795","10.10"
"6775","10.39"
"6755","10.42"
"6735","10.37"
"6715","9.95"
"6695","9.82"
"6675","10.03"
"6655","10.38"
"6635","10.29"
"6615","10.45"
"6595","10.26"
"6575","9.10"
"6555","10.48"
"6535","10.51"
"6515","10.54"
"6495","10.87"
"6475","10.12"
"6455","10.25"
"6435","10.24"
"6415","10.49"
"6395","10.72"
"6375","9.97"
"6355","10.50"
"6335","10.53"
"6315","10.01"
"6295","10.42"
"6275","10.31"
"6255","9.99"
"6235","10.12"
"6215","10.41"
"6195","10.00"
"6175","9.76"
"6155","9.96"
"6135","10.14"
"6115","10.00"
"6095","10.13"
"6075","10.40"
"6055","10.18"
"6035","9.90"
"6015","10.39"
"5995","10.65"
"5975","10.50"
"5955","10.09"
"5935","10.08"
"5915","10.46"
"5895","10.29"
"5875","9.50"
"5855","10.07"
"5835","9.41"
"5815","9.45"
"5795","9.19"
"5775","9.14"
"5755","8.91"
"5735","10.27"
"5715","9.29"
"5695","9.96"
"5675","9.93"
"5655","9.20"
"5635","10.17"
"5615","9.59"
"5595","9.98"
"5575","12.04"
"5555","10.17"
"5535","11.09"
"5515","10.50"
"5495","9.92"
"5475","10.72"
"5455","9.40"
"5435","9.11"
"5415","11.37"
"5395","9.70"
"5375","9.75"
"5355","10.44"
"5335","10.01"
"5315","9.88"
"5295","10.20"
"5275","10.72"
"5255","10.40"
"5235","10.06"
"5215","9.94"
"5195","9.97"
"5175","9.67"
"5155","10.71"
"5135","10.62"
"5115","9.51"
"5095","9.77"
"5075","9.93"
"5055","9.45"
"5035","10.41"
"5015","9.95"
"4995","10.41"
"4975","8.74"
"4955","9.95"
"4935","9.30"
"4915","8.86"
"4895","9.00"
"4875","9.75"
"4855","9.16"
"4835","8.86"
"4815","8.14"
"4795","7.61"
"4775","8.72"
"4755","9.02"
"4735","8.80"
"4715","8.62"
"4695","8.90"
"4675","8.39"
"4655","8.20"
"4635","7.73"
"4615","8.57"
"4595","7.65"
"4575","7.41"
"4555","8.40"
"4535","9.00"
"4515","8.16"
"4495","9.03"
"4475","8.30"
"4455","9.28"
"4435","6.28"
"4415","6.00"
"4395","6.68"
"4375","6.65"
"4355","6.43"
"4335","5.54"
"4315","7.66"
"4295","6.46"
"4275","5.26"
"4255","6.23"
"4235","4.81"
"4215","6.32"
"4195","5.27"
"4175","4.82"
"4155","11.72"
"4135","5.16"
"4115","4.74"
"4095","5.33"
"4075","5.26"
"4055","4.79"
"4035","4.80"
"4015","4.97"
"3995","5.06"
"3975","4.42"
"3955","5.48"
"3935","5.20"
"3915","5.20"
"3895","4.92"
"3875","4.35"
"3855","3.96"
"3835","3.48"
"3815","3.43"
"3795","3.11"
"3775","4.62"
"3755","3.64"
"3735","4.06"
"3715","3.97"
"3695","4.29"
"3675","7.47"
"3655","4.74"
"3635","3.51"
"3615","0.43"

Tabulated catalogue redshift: 0.11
